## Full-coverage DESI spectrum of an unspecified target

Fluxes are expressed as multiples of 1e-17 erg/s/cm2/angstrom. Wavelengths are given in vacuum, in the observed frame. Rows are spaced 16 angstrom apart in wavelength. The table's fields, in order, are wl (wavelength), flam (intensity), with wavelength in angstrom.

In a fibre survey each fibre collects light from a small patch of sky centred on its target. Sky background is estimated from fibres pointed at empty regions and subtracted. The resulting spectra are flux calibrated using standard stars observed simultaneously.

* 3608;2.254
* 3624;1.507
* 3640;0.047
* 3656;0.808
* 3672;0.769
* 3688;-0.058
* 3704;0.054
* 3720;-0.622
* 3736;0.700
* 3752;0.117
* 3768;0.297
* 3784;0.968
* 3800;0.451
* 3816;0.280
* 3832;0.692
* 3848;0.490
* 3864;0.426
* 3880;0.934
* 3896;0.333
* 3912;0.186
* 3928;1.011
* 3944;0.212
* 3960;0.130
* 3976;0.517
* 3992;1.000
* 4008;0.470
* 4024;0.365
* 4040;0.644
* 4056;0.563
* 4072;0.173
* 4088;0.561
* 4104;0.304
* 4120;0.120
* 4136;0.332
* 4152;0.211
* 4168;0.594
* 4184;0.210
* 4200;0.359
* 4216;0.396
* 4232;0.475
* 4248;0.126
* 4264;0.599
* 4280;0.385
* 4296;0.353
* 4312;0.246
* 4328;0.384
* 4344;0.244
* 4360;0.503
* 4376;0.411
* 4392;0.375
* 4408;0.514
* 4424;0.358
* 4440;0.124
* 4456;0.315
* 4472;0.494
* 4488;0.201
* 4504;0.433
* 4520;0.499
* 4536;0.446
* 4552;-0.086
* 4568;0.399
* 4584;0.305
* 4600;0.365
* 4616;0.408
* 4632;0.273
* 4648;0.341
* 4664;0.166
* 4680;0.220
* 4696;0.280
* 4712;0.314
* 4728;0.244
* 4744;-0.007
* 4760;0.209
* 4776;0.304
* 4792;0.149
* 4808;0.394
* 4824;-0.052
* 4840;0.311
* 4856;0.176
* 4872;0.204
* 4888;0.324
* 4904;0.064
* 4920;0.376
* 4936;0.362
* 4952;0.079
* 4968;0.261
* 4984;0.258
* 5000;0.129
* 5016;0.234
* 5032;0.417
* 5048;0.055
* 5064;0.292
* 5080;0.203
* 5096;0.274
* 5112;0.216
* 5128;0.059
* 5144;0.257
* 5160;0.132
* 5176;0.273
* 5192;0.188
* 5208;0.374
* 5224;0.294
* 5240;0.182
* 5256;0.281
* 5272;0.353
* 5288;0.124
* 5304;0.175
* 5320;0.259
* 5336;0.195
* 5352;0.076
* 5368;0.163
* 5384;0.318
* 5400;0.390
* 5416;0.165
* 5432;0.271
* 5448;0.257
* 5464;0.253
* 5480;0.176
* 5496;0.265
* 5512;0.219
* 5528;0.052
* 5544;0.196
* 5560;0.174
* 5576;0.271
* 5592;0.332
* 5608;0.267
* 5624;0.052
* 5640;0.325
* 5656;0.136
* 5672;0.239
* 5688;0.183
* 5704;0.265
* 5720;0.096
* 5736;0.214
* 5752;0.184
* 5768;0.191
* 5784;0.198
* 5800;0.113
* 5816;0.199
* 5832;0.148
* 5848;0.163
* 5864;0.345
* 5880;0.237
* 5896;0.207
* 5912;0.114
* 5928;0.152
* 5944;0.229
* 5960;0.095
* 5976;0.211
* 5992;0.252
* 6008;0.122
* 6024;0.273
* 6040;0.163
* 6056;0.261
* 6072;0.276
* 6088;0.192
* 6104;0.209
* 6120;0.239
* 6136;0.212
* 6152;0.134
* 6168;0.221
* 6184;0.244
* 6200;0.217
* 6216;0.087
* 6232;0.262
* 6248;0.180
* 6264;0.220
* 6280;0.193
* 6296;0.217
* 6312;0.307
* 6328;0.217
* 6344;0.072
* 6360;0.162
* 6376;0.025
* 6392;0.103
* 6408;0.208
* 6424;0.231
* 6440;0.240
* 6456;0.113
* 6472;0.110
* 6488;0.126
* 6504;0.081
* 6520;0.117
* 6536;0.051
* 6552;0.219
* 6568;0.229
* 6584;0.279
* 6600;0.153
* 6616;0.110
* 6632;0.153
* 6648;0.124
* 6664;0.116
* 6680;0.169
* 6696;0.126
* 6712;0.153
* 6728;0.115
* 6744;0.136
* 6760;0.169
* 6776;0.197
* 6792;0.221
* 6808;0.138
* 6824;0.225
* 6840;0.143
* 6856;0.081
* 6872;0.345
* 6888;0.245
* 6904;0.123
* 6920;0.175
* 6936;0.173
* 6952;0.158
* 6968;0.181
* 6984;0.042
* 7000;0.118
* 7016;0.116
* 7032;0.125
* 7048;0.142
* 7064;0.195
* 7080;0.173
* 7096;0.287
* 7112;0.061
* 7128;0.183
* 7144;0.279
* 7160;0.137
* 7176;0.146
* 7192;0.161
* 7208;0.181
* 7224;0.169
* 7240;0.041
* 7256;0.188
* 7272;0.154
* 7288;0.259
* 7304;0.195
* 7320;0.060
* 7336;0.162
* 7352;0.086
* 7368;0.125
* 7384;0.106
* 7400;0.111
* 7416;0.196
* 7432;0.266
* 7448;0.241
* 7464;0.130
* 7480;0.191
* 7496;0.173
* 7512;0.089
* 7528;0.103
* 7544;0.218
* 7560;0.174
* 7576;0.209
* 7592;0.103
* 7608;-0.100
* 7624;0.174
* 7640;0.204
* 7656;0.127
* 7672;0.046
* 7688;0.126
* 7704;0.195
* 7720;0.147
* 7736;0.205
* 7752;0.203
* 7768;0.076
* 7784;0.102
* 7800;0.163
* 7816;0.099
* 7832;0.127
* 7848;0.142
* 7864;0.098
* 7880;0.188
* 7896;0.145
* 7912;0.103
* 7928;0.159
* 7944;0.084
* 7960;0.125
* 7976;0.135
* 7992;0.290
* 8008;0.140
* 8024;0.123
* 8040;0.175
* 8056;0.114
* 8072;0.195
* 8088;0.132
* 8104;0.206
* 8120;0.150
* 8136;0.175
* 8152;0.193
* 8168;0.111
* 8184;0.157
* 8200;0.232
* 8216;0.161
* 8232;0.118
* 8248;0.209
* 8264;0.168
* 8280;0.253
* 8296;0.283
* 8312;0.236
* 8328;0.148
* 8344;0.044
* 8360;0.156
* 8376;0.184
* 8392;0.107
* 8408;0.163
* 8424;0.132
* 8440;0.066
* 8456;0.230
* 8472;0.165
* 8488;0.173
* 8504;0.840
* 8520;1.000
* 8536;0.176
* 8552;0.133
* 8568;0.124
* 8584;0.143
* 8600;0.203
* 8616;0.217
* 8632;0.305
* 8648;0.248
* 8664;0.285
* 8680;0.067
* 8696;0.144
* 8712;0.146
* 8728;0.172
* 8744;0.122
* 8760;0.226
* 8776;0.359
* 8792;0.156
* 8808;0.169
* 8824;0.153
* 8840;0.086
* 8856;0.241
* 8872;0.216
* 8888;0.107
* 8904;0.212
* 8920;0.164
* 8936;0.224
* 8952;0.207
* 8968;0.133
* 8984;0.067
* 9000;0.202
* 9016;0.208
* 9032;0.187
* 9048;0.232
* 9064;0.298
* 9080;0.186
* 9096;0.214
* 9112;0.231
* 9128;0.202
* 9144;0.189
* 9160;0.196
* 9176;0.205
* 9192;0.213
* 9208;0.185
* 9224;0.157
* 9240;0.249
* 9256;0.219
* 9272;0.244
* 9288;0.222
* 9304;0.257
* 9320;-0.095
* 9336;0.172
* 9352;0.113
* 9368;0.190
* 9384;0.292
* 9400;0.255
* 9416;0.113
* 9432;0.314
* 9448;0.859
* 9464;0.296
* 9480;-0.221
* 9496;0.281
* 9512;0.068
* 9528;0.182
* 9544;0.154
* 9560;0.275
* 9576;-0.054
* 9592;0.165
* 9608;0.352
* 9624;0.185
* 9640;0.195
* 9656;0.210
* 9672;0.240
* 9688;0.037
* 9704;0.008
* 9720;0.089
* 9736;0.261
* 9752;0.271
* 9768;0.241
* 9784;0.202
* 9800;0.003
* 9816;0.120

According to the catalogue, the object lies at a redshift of 1.28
